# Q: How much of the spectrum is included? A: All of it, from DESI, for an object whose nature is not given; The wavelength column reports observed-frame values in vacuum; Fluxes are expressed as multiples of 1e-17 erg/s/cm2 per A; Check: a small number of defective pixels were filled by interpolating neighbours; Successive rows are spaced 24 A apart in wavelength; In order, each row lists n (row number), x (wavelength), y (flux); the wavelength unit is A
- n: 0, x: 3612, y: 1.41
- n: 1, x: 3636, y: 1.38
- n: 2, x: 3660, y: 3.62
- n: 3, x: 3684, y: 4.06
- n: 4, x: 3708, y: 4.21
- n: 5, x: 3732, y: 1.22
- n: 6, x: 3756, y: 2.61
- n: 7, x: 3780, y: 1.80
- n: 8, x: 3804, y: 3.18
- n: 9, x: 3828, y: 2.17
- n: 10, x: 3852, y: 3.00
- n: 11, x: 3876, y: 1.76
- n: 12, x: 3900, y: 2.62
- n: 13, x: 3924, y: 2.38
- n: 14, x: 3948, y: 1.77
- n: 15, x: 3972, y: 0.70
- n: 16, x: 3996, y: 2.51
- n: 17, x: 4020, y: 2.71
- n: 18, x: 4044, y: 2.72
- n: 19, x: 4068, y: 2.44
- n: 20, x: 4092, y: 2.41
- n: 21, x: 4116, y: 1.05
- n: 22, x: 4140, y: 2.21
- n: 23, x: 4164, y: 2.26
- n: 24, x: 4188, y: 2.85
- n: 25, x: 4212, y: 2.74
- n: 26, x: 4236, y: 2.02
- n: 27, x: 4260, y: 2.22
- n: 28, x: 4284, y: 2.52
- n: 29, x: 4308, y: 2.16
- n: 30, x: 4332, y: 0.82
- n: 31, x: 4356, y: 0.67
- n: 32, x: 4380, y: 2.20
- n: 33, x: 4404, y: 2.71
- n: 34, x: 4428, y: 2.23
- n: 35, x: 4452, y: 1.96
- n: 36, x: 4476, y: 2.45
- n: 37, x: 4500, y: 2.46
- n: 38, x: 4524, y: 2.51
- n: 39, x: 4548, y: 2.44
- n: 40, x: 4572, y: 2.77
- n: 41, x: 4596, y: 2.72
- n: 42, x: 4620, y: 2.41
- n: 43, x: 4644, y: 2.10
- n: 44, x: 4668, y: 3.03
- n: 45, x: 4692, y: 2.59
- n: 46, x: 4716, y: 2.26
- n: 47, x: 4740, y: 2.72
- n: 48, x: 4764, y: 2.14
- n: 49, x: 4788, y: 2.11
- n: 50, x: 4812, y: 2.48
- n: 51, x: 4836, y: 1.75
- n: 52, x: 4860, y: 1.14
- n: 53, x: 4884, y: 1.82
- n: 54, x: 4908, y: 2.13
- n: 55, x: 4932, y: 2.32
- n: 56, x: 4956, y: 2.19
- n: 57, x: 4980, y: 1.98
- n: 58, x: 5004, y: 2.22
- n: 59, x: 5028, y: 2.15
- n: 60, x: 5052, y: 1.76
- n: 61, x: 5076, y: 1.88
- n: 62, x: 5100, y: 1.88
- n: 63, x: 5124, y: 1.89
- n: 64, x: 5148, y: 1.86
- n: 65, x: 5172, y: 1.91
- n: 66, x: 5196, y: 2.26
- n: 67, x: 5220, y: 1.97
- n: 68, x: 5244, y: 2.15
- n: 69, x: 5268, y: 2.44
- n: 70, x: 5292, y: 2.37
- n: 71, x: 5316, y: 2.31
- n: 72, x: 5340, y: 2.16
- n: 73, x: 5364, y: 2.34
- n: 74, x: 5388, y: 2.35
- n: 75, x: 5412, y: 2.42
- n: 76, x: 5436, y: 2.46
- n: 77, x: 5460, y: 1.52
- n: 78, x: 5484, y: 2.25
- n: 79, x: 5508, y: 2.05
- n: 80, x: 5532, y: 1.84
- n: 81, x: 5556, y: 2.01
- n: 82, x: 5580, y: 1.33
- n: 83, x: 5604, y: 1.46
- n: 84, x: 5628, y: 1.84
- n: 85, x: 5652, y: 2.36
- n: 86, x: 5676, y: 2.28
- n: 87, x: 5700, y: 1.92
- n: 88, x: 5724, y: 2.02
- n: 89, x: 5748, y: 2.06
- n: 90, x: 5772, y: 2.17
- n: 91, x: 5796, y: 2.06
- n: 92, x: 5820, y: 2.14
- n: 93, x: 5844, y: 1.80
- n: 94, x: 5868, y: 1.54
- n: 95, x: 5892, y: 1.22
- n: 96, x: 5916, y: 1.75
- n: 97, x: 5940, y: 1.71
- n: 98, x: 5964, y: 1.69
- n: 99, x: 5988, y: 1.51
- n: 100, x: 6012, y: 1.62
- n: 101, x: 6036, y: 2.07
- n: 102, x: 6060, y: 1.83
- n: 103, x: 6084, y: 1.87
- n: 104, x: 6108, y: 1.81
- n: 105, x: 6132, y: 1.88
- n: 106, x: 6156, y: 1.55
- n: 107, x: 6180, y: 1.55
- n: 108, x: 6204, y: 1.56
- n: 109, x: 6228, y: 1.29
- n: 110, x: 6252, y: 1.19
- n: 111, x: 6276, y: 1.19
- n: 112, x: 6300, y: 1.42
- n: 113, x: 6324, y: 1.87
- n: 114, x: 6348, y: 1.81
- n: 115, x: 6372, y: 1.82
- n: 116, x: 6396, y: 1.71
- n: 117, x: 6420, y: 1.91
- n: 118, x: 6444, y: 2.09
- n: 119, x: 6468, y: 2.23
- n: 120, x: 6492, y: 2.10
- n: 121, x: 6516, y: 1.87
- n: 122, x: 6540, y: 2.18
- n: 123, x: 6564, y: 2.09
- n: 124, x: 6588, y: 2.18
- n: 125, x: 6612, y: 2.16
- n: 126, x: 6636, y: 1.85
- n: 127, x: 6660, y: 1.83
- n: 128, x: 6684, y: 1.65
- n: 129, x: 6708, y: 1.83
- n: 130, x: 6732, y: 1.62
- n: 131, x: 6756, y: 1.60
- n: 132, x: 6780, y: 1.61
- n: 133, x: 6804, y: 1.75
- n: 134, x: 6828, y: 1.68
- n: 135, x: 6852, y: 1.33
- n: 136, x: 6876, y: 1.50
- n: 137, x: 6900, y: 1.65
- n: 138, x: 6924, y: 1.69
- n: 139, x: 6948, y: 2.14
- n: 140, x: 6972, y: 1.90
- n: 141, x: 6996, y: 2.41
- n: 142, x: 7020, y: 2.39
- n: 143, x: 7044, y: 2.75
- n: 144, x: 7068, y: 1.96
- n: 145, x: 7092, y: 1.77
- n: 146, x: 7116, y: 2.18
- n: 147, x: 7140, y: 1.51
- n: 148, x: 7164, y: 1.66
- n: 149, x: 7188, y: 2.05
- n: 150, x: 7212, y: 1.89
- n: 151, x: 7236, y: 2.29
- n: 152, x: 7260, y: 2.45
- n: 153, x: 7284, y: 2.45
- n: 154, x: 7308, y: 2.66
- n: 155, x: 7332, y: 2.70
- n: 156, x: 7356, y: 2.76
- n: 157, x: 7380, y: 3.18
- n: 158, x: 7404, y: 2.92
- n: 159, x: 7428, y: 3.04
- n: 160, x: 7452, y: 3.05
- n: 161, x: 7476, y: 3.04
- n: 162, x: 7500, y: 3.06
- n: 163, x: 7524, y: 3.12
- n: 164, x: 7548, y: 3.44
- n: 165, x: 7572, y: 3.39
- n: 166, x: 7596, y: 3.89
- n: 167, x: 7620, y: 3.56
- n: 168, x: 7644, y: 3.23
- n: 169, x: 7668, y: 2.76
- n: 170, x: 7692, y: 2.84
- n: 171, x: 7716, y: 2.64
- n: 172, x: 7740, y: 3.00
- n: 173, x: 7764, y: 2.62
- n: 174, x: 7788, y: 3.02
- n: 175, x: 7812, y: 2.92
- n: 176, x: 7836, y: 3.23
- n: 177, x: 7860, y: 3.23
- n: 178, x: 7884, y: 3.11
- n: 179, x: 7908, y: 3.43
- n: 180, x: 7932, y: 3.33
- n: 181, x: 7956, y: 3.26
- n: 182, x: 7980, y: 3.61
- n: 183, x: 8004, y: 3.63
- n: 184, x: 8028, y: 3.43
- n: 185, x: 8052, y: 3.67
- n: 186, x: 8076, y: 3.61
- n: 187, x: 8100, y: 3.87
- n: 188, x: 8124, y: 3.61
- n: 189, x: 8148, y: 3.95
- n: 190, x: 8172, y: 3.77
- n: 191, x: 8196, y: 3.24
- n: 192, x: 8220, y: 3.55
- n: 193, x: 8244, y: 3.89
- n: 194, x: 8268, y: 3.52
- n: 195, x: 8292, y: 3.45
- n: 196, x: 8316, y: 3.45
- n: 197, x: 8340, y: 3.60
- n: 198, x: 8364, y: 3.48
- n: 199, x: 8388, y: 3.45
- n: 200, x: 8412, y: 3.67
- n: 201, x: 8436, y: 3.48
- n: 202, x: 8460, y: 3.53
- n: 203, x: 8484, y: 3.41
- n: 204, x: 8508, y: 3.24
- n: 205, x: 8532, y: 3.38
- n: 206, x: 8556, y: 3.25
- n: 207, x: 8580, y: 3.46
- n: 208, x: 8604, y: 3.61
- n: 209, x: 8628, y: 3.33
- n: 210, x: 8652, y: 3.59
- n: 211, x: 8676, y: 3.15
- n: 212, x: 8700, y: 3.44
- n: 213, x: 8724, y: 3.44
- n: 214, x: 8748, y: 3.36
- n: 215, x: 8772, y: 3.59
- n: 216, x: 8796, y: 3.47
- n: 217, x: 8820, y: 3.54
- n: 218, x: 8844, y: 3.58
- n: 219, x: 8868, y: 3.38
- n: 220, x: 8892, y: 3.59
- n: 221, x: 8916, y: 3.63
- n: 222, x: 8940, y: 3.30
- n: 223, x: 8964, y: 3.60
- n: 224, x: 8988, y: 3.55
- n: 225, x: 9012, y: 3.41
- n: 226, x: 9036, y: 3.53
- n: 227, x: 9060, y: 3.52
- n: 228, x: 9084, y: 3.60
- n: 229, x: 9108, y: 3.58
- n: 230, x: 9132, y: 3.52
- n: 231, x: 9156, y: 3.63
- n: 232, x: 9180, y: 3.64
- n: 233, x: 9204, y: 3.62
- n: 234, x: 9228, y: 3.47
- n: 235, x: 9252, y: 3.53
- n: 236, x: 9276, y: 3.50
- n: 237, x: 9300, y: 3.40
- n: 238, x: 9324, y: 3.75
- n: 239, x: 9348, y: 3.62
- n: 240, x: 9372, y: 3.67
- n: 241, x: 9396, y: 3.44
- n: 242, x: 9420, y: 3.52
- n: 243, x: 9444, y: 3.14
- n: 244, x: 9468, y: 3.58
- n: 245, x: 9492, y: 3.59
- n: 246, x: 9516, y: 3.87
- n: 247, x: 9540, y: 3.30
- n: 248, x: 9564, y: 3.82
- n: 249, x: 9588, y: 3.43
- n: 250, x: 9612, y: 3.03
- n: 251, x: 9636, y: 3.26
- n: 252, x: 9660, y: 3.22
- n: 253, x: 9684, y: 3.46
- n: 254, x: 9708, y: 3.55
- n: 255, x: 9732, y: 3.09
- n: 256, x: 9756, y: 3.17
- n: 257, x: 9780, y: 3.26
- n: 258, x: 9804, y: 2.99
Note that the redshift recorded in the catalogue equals 0.650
